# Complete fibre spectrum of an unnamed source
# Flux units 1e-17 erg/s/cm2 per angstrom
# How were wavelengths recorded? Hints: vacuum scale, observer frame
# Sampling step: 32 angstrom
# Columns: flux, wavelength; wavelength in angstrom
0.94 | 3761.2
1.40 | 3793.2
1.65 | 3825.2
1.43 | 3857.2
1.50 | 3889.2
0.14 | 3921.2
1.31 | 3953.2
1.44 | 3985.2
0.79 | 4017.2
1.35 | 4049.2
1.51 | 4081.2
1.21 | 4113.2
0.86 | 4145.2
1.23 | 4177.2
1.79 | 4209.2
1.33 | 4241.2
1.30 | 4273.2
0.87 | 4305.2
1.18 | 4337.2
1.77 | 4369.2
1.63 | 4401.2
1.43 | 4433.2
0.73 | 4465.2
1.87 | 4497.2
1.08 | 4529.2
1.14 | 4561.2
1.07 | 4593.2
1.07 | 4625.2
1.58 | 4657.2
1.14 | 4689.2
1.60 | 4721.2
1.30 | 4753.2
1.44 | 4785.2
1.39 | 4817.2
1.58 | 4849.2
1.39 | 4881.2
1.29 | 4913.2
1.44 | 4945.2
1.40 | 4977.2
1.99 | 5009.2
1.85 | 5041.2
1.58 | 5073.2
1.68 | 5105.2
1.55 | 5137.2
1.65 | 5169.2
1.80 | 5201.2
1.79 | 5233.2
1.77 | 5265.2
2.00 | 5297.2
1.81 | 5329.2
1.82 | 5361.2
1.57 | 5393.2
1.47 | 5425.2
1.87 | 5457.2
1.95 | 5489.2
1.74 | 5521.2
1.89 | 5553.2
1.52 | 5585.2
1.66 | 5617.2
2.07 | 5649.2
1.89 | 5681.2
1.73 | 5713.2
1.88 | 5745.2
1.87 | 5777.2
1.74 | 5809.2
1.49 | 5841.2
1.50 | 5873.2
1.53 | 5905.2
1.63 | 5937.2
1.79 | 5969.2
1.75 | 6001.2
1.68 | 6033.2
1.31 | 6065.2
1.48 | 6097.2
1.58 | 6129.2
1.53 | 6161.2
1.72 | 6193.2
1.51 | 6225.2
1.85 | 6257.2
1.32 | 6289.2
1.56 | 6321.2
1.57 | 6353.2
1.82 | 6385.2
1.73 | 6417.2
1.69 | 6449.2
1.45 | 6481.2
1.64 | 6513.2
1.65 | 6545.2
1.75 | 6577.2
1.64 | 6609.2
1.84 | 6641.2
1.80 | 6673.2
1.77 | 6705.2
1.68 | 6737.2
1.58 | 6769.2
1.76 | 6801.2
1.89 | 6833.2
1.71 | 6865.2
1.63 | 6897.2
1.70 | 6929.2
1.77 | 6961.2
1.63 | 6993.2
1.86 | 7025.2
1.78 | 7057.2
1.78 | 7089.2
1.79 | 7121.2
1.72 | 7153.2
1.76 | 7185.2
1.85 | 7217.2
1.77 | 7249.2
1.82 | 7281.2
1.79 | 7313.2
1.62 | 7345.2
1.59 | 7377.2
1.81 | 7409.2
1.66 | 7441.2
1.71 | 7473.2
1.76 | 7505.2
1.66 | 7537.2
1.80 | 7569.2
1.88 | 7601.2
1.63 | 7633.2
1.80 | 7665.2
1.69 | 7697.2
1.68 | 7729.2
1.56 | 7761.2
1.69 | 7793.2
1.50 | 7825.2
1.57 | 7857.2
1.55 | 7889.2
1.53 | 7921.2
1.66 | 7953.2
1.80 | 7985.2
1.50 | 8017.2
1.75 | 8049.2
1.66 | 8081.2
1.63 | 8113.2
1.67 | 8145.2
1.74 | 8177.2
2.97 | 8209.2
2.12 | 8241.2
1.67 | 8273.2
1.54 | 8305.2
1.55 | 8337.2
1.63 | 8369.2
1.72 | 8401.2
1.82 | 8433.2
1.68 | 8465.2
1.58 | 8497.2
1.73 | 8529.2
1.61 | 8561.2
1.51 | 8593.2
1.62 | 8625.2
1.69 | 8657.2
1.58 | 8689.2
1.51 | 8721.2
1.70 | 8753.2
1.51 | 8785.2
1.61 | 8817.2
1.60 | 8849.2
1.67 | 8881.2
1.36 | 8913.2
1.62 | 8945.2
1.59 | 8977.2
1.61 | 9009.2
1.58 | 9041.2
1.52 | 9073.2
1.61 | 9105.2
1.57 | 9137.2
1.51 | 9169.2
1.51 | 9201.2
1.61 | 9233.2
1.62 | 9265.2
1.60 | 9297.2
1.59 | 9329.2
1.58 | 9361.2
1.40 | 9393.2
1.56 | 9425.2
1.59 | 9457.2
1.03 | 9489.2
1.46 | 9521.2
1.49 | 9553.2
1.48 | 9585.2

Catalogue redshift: 0.25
